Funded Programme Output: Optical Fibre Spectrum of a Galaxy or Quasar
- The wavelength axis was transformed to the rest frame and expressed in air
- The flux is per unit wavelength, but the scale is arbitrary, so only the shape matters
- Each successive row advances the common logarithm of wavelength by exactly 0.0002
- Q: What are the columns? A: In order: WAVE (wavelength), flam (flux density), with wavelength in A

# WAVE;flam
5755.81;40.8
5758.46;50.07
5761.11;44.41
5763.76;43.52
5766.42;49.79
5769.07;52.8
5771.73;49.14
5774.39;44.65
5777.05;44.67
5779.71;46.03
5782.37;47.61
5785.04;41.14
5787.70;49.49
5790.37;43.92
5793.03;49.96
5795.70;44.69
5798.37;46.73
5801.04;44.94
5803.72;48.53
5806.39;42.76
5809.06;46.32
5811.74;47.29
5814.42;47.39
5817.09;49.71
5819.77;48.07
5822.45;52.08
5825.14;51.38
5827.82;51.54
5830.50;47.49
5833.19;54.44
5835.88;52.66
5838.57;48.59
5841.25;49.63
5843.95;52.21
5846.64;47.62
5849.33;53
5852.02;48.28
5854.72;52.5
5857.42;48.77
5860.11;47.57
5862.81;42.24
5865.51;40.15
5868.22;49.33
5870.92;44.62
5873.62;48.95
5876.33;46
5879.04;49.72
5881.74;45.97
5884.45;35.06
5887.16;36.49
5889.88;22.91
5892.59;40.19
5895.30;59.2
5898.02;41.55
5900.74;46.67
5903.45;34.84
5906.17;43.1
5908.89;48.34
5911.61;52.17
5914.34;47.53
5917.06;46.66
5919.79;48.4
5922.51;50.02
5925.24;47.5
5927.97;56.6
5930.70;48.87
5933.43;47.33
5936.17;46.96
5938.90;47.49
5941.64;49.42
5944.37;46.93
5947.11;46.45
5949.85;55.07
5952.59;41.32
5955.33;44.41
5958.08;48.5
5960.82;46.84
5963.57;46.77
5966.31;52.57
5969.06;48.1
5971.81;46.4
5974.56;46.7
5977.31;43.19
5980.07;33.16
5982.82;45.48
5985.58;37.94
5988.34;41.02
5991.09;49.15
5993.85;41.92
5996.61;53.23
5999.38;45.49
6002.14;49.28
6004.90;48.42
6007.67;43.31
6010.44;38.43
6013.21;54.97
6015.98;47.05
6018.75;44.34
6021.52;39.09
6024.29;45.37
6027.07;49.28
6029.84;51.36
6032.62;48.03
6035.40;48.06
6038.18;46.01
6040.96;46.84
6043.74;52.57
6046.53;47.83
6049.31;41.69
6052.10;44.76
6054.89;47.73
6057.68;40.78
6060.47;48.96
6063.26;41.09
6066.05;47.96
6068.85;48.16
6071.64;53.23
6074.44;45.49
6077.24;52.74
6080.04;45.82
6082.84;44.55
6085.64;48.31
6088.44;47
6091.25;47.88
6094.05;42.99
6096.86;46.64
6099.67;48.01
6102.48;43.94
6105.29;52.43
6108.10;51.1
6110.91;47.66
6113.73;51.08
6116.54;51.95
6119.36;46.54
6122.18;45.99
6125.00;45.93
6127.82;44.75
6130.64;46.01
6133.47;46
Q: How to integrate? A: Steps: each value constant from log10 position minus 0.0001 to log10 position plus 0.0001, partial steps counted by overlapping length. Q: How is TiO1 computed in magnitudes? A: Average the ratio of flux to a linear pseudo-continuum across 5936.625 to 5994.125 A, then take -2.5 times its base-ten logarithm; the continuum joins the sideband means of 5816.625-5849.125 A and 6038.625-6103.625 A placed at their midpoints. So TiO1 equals 0.06 mag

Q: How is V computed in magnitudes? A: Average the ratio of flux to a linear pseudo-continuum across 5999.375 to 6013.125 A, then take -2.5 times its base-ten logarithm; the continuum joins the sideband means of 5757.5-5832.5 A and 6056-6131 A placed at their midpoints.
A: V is 0.03 mag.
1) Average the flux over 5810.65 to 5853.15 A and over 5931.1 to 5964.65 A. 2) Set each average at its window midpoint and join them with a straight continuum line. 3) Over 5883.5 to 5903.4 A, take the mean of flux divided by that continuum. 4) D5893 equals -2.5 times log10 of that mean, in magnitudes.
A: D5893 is 0.211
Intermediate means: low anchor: 50.1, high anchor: 47.3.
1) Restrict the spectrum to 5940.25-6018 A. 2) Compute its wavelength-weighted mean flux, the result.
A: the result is 46.1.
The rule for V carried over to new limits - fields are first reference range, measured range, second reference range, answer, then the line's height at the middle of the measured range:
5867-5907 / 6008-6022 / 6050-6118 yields 0.02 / 45.9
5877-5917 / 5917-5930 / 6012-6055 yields -0.14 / 44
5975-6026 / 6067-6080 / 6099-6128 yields -0.05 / 47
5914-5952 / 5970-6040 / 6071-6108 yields 0.06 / 48.3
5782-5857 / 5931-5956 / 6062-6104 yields 0.01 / 47.8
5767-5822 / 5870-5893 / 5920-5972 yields 0.16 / 47.7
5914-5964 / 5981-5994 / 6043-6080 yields 0.11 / 47.7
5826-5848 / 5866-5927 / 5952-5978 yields 0.09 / 48.8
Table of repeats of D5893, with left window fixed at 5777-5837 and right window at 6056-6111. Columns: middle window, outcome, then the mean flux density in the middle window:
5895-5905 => 0.08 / 44.1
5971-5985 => 0.12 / 42.5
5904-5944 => -0.02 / 48.3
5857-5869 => 0.06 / 45.2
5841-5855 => -0.06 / 50.4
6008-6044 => 0.01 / 46.8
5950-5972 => 0.00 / 47.3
